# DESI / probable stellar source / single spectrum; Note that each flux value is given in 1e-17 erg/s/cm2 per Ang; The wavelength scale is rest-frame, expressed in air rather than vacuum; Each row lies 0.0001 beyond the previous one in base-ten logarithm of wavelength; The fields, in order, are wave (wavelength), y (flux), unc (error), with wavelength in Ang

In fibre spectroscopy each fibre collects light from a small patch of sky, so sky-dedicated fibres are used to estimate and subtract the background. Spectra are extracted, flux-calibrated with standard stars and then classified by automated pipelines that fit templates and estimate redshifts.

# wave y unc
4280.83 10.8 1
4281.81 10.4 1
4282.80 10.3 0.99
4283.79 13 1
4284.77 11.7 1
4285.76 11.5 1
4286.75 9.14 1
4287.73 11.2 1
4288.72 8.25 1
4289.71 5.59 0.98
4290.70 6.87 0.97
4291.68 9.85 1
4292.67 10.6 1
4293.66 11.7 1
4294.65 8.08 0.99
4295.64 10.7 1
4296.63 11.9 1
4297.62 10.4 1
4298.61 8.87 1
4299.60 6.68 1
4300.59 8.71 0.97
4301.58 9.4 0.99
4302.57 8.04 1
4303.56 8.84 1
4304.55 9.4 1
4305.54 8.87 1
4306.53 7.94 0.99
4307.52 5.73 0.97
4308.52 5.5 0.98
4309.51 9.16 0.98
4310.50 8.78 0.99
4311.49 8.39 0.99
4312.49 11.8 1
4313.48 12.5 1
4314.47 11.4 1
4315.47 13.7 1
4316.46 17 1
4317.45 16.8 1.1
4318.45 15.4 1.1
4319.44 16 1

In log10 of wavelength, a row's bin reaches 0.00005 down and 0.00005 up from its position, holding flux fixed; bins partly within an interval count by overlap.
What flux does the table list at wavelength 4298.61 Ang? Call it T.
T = 8.87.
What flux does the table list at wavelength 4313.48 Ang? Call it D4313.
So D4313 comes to 12.5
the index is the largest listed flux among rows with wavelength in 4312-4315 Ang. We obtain 12.5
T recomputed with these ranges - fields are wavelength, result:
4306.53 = 7.94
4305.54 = 8.87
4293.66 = 11.7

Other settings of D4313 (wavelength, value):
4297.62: 10.4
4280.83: 10.8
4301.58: 9.4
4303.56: 8.84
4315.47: 13.7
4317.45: 16.8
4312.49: 11.8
